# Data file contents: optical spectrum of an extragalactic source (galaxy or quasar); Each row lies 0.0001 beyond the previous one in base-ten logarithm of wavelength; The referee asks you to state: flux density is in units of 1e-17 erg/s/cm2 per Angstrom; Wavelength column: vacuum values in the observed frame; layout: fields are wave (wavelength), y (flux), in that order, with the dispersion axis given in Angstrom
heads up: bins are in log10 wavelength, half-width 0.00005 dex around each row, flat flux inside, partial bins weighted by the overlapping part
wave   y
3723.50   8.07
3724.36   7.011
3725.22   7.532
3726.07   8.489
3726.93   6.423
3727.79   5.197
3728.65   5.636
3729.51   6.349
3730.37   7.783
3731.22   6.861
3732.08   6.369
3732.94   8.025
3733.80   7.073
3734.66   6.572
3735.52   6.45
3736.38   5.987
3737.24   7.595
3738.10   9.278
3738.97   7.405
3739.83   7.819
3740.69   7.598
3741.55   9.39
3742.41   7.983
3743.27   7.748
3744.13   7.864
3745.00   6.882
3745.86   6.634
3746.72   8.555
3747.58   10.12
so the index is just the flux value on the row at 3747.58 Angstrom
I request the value 10.12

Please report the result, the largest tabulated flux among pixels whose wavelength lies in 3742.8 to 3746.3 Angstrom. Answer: 7.864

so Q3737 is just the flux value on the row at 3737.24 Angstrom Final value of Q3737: 7.595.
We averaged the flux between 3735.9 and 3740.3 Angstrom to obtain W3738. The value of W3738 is 7.59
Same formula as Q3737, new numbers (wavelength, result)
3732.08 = 6.369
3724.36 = 7.011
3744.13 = 7.864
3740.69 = 7.598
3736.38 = 5.987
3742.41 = 7.983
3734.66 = 6.572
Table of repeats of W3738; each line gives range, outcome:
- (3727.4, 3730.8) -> 6.26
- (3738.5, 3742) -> 8.05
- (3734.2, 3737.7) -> 6.68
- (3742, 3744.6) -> 7.84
